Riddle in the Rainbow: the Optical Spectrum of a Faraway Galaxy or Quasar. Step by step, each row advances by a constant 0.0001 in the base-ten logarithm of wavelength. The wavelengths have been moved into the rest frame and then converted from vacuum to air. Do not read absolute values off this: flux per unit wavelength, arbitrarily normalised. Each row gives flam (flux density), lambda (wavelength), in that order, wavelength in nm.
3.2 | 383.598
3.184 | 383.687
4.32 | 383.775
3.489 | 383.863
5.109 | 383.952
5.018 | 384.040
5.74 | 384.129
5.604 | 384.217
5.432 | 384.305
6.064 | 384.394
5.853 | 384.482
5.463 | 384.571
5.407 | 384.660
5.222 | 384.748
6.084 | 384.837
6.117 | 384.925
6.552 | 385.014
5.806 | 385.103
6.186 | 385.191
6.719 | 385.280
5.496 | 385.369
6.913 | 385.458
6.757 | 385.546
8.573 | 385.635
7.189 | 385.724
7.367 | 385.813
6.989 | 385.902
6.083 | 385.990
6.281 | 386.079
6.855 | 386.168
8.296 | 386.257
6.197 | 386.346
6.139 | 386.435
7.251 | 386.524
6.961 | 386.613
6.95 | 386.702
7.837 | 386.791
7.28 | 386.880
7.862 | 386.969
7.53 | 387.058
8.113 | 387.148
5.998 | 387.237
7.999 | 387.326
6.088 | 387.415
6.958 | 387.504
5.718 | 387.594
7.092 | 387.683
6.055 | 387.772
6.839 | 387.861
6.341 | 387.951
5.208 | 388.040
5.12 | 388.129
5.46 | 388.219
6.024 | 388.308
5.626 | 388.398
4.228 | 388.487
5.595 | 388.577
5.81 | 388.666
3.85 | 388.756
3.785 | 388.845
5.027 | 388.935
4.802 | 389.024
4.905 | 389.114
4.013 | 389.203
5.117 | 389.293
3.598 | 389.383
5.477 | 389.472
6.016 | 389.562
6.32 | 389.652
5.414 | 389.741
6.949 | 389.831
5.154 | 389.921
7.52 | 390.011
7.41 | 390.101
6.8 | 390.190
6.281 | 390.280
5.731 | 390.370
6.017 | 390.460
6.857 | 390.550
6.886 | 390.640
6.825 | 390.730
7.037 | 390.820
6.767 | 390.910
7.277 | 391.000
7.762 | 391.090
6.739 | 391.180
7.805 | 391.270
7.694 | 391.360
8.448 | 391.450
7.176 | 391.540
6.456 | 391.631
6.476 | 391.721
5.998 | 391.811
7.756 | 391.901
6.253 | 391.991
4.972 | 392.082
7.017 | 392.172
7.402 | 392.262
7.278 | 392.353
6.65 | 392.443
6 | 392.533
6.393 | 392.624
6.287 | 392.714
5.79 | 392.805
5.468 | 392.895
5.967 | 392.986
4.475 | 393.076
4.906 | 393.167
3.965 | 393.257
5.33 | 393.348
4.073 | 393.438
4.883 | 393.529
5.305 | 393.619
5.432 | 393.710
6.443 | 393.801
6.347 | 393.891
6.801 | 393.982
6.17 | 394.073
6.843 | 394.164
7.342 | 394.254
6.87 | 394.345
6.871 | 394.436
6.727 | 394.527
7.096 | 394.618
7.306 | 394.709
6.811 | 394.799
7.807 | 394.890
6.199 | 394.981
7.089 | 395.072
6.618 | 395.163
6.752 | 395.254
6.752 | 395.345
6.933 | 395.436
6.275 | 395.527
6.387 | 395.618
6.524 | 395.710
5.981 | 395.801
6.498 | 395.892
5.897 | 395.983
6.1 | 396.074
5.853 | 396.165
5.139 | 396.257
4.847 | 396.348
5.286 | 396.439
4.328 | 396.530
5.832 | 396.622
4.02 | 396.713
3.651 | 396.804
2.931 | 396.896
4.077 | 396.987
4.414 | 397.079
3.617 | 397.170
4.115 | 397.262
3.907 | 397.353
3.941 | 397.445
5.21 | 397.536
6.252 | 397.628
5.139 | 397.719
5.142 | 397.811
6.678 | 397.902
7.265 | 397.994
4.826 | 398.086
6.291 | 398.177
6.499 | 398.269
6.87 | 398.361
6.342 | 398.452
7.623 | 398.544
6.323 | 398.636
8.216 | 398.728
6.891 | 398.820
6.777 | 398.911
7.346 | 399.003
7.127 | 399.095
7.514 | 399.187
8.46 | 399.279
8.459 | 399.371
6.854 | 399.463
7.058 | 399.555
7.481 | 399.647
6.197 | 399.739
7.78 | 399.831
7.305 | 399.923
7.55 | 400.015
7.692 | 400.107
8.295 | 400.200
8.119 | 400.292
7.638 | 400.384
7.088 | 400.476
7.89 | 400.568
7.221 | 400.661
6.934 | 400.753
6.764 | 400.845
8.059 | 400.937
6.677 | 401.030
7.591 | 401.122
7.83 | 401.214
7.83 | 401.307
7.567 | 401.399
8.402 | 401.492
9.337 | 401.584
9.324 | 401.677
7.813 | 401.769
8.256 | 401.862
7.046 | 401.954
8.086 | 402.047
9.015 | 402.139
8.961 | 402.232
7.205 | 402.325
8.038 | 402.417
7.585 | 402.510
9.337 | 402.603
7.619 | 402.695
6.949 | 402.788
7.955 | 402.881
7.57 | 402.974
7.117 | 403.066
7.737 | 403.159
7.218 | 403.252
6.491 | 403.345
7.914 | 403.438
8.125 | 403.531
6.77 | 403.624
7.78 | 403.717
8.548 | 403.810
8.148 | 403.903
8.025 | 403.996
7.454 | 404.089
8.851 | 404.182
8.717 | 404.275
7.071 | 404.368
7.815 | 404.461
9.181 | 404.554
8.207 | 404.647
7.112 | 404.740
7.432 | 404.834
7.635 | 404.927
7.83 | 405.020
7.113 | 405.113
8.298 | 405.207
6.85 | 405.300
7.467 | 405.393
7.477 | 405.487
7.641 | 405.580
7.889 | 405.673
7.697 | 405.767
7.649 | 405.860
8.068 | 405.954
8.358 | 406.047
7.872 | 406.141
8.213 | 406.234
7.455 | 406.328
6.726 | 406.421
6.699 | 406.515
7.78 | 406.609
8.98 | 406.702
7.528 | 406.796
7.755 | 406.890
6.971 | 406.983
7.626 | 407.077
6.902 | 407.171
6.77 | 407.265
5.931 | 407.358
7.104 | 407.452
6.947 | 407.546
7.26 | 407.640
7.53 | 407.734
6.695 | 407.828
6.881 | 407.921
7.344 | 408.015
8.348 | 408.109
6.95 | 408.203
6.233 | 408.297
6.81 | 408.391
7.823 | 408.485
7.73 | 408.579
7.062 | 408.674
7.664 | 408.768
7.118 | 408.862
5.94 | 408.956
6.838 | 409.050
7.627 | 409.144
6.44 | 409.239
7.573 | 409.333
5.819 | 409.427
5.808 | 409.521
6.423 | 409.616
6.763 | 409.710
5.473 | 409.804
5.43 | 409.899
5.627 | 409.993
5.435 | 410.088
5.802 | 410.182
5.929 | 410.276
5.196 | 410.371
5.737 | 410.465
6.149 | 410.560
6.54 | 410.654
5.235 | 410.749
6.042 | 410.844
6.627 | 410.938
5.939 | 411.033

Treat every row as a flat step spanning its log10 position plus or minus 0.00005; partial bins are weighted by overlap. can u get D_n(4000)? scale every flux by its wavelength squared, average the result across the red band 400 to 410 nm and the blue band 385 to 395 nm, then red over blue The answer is 1.28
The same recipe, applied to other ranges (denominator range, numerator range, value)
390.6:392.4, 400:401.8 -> 1.17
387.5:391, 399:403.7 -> 1.41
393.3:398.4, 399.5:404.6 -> 1.39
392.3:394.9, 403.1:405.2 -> 1.34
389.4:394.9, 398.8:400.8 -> 1.21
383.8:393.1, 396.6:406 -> 1.22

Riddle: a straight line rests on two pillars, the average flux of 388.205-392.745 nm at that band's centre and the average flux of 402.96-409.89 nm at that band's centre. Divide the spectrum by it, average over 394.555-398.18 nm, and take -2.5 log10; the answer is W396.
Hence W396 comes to 0.17 mag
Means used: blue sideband 6.19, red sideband 7.37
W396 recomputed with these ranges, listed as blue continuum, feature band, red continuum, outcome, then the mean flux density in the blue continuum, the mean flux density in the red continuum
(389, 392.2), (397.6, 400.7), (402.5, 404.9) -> 0.04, 6.39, 7.8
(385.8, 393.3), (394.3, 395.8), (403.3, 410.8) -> -0.04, 6.29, 7.17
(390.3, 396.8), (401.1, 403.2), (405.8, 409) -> -0.16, 6.3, 7.32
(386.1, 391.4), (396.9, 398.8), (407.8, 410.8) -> 0.14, 6.29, 6.51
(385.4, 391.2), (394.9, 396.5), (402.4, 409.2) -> 0.11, 6.33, 7.53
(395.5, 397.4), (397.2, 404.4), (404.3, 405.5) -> -0.15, 5.02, 7.68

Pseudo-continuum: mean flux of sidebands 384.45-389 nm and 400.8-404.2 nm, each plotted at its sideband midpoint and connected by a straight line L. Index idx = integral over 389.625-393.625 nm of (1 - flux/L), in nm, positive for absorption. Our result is 0.25 nm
